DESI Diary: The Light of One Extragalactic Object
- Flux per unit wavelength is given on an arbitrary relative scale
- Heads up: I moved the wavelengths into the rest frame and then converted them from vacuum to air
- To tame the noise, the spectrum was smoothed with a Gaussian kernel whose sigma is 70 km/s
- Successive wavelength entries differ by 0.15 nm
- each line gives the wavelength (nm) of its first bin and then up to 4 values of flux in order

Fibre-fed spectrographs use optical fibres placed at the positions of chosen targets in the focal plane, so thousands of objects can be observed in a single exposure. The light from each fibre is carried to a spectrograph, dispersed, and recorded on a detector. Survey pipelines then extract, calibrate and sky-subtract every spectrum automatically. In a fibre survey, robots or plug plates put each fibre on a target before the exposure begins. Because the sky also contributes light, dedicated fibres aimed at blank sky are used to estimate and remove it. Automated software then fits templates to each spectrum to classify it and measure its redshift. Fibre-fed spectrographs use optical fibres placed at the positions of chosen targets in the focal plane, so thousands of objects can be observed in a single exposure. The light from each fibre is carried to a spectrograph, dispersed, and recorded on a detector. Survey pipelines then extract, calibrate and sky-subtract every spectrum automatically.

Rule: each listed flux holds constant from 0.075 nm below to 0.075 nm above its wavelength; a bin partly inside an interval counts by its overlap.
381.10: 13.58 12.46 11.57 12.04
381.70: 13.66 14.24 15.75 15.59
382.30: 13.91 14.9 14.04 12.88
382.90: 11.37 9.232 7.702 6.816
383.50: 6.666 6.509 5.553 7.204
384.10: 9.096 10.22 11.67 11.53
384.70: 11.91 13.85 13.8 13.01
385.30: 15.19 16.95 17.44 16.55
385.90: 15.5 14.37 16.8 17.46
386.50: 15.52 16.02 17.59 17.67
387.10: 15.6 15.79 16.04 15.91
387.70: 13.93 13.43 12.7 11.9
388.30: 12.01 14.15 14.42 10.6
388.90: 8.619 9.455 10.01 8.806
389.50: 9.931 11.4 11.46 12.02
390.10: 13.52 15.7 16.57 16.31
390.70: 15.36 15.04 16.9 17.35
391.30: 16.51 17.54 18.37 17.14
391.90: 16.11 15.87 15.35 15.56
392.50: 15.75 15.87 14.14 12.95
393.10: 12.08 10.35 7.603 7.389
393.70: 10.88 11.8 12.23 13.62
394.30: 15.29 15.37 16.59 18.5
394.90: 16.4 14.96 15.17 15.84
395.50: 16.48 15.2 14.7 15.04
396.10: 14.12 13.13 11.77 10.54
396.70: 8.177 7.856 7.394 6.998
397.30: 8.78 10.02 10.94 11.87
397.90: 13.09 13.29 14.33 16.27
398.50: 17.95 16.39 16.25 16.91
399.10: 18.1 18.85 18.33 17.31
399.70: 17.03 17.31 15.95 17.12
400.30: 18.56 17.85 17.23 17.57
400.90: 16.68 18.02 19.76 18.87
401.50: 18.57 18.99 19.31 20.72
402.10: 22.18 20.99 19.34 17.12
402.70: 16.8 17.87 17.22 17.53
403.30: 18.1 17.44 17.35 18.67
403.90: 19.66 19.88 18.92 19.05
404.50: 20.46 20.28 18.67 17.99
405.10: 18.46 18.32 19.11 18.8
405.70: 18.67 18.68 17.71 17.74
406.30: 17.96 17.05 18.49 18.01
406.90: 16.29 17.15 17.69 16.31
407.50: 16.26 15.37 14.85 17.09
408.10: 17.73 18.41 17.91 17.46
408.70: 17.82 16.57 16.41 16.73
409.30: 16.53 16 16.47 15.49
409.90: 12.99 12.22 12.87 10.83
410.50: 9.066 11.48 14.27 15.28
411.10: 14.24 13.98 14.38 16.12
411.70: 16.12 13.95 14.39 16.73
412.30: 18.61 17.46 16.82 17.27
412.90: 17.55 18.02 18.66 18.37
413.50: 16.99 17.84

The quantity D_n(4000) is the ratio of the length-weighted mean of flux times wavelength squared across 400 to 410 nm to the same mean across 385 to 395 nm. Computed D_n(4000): 1.35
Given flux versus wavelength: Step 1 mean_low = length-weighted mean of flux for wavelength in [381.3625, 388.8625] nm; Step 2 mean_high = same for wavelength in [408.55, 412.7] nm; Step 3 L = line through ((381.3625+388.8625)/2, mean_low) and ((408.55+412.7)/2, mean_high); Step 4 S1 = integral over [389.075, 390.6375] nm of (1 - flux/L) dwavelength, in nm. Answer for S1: 0.12 nm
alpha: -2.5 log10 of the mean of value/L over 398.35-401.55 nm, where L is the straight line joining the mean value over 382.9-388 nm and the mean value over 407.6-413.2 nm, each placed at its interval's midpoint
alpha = -0.21 mag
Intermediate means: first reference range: 13.1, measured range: 17.6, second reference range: 15.6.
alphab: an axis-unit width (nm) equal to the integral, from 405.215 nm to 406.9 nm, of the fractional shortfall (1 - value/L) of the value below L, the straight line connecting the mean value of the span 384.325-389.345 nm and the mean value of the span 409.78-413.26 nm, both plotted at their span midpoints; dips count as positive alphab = -0.39 nm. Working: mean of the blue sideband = 14.1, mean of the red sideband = 14.9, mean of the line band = 18.1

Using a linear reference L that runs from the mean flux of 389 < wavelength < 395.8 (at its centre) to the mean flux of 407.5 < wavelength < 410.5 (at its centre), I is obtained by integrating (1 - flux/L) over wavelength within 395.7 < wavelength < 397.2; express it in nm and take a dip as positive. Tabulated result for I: 0.35 nm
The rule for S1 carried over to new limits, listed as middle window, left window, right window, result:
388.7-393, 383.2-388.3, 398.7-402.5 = 0.24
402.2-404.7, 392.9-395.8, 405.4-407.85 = -0.33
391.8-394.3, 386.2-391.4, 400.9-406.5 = 0.37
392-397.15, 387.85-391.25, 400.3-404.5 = 0.63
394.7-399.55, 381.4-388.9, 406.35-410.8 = 0.20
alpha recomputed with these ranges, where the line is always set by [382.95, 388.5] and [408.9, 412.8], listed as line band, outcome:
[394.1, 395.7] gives -0.15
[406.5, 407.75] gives -0.16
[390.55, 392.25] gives -0.22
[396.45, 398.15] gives 0.36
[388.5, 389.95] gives 0.24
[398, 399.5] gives -0.19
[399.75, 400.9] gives -0.22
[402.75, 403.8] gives -0.23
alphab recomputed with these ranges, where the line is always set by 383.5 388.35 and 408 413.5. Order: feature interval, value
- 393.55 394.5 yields 0.11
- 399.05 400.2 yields -0.21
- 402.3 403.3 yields -0.18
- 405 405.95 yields -0.21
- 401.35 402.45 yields -0.37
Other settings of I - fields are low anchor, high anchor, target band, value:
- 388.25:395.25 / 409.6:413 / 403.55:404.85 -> -0.44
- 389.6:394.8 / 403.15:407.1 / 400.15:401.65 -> -0.09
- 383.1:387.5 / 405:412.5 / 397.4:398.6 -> 0.09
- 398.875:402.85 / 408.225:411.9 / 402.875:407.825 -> -0.42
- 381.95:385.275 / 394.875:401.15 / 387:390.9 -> -0.23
